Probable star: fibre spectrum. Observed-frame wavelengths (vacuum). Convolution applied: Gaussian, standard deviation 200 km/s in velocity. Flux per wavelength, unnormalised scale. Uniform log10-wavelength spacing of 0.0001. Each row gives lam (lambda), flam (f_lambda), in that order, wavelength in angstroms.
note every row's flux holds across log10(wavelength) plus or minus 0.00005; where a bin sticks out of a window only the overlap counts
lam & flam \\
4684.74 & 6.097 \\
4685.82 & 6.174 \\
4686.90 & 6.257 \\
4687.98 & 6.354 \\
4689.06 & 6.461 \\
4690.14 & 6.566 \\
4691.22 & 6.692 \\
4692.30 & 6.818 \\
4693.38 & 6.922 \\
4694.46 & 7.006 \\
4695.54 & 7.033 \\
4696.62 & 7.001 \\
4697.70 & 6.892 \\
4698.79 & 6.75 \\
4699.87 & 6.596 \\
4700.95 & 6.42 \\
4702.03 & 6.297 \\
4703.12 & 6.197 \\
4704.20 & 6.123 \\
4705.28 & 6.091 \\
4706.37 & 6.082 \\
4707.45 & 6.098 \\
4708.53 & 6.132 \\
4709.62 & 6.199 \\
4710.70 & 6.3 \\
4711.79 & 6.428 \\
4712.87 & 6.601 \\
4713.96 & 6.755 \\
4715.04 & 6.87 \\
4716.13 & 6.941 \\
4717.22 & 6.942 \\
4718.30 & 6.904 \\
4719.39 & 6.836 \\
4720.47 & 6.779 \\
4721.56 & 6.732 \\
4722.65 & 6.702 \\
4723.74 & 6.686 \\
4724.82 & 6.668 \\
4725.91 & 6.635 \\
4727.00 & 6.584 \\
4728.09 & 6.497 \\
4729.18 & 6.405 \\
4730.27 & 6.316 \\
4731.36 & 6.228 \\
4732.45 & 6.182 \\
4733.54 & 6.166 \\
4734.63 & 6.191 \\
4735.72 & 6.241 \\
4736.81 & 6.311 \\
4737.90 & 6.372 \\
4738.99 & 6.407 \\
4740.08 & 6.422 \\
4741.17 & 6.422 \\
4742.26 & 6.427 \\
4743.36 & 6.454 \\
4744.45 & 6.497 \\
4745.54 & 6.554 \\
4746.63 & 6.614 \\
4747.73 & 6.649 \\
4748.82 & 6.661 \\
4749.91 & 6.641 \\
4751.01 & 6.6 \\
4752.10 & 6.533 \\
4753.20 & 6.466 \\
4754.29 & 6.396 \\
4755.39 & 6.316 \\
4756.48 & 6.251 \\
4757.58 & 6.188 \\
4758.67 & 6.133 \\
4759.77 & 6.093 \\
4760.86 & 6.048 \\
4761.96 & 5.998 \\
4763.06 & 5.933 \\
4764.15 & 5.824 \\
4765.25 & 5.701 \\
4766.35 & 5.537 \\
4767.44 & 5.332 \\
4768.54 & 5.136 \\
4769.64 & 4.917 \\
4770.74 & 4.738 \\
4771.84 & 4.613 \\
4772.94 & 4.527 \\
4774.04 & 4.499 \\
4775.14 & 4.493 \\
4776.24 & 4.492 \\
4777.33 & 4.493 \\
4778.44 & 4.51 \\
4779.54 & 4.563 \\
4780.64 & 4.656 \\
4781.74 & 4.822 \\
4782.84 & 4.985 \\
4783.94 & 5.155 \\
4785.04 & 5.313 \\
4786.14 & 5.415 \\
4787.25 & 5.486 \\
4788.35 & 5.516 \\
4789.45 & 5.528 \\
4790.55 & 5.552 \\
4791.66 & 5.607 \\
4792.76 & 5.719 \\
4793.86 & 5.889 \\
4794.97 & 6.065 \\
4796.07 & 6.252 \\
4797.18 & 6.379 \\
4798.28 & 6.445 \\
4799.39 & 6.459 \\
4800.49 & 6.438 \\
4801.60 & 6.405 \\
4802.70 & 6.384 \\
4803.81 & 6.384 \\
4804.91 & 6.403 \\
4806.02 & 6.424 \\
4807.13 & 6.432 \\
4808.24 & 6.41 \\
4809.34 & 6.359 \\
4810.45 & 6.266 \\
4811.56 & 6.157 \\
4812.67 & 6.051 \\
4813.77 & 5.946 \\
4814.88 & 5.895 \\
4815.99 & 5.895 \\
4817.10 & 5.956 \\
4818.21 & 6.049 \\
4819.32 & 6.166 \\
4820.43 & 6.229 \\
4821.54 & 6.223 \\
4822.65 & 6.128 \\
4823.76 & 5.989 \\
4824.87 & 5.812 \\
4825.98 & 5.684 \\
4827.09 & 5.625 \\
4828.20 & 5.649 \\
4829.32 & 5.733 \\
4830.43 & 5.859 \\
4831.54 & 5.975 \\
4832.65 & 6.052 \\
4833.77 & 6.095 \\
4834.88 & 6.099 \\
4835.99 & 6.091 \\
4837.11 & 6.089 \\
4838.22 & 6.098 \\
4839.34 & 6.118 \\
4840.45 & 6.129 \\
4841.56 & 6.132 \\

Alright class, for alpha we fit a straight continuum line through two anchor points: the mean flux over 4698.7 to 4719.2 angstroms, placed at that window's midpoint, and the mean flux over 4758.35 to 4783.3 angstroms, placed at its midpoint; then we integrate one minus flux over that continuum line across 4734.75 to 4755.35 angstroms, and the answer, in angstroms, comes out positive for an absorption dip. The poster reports -2.9 angstroms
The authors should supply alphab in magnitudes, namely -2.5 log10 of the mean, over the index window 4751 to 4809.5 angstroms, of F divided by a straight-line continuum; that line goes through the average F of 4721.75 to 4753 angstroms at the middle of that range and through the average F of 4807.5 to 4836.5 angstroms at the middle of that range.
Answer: 0.10 mag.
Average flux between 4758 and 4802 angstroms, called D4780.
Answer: 5.44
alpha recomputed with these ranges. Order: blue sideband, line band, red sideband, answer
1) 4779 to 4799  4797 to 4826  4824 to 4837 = -2.5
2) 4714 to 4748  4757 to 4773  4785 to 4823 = 2.0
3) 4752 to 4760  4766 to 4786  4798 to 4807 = 4.8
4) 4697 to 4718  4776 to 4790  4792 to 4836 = 2.7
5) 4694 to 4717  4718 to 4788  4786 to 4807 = 4.1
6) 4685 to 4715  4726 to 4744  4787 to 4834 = 0.0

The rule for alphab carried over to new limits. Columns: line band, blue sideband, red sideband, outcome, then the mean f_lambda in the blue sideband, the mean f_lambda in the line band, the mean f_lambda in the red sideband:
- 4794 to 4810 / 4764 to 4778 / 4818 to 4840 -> -0.16 mag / 4.91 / 6.36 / 5.99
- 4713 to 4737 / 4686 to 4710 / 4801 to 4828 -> -0.03 mag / 6.5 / 6.57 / 6.13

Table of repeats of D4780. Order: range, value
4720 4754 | 6.48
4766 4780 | 4.75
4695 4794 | 6.04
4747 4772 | 5.97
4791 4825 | 6.17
